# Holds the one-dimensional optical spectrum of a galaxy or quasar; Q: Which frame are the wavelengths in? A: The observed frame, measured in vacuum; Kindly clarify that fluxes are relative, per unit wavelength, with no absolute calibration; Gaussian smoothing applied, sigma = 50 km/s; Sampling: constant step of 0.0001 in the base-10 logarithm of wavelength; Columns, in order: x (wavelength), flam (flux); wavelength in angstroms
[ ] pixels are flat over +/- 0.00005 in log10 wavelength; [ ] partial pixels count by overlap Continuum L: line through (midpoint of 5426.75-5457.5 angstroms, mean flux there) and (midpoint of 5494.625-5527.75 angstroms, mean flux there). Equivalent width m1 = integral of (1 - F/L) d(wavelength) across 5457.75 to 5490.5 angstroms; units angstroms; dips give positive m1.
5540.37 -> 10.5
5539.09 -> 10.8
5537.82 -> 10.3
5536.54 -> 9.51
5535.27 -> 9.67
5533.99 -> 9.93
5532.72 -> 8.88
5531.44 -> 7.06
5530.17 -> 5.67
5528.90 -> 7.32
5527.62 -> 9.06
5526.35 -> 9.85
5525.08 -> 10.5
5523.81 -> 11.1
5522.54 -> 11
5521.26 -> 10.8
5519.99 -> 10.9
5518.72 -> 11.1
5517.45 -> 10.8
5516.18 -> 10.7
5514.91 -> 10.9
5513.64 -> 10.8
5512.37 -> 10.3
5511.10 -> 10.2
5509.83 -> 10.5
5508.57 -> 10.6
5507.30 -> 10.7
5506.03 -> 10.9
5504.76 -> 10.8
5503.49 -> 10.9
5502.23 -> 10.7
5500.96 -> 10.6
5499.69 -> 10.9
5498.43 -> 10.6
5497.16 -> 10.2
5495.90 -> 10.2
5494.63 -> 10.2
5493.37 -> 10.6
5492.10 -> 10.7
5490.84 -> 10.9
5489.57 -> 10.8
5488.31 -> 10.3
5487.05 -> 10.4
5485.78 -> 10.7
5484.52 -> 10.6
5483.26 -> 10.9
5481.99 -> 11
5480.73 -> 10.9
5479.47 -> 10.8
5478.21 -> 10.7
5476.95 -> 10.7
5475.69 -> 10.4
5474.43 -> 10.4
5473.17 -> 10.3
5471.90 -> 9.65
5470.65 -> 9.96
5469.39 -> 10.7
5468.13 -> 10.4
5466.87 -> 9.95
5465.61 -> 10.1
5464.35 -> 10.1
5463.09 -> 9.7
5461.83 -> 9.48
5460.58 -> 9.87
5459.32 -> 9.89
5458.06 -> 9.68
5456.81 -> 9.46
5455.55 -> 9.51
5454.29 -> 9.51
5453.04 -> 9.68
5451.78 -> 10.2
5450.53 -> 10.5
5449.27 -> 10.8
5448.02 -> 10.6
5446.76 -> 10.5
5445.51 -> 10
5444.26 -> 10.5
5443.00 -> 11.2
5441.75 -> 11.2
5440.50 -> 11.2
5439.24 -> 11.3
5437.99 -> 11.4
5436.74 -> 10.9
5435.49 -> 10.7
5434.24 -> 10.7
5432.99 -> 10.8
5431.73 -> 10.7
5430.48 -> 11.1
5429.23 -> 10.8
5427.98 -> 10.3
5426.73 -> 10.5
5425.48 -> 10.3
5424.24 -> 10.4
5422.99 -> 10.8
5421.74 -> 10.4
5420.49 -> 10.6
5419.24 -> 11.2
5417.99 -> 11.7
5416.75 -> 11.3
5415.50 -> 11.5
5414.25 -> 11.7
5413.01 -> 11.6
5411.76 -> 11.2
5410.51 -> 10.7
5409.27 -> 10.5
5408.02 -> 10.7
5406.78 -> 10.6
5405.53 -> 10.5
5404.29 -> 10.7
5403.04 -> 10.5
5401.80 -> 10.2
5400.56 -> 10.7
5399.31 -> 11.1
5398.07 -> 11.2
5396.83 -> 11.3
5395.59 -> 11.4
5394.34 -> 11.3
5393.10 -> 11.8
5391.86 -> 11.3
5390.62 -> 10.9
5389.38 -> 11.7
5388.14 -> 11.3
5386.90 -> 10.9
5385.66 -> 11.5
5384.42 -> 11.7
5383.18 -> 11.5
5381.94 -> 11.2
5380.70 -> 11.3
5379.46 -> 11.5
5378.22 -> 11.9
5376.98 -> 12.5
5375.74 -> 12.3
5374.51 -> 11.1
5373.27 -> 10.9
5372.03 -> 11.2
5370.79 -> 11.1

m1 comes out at 0.8 angstroms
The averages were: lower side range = 10.6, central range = 10.3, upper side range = 10.6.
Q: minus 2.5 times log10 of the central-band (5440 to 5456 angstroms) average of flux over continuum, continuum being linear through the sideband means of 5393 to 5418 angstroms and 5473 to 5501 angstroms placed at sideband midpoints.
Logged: 0.04 mag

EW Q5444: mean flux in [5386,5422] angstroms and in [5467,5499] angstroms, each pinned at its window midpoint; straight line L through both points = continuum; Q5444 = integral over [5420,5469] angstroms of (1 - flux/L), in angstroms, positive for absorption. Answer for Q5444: 1.7 angstroms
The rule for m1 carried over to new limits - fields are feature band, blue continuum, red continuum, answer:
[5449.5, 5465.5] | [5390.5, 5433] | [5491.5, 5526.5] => 1.4 angstroms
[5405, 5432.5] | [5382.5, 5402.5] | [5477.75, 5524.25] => 0.6 angstroms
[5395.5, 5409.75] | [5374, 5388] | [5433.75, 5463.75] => 0.5 angstroms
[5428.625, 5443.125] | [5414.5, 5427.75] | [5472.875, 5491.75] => -0.2 angstroms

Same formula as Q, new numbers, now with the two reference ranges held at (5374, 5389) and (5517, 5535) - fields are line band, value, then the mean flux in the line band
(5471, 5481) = -0.02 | 10.5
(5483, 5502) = -0.06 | 10.6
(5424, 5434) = 0.03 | 10.6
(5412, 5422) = -0.02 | 11.3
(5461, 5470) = 0.04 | 10.1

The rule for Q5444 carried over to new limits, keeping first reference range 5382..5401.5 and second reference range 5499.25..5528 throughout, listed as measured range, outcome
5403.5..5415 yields 0.29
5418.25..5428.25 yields 0.46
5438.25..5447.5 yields 0.13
